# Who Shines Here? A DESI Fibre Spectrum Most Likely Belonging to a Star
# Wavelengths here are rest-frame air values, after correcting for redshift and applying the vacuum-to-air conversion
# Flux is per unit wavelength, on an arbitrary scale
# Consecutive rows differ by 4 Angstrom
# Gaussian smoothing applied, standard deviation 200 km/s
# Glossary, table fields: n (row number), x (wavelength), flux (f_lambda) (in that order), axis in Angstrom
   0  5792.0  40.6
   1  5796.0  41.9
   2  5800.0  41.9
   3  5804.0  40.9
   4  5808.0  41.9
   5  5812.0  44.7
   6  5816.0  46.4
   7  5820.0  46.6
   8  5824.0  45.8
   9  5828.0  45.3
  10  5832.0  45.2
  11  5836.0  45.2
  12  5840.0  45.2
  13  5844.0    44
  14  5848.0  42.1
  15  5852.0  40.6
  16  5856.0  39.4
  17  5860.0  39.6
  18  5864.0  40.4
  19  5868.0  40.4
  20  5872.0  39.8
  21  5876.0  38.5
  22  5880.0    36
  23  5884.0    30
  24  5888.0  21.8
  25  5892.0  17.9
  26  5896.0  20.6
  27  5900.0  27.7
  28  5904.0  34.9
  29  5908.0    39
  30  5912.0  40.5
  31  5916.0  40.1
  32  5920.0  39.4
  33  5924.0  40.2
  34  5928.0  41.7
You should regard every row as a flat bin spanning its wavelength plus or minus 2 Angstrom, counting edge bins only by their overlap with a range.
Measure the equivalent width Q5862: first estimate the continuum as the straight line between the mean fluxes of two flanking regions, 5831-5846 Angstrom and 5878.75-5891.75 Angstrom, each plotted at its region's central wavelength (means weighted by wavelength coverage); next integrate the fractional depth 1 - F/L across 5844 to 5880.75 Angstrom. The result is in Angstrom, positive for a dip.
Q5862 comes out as -4.53 Angstrom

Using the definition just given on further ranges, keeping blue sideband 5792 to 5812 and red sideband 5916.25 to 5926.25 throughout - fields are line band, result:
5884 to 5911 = 8.4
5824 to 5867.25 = -1.7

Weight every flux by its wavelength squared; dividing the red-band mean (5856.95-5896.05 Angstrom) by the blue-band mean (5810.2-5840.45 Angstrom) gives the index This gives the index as 0.74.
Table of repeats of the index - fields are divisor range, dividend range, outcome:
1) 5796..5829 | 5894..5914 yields 0.76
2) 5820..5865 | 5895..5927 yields 0.85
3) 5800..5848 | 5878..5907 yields 0.63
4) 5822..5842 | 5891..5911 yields 0.66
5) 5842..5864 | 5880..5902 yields 0.61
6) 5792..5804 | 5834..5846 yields 1.09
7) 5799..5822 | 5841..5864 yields 0.96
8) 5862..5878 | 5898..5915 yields 0.91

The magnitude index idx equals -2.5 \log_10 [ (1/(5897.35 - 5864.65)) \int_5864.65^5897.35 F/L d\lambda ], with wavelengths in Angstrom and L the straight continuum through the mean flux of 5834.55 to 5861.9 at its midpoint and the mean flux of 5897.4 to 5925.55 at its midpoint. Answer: 0.26 mag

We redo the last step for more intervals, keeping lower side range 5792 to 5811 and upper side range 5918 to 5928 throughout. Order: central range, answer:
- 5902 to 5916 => 0.053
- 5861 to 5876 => 0.025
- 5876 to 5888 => 0.259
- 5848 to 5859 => 0.019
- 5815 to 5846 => -0.103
